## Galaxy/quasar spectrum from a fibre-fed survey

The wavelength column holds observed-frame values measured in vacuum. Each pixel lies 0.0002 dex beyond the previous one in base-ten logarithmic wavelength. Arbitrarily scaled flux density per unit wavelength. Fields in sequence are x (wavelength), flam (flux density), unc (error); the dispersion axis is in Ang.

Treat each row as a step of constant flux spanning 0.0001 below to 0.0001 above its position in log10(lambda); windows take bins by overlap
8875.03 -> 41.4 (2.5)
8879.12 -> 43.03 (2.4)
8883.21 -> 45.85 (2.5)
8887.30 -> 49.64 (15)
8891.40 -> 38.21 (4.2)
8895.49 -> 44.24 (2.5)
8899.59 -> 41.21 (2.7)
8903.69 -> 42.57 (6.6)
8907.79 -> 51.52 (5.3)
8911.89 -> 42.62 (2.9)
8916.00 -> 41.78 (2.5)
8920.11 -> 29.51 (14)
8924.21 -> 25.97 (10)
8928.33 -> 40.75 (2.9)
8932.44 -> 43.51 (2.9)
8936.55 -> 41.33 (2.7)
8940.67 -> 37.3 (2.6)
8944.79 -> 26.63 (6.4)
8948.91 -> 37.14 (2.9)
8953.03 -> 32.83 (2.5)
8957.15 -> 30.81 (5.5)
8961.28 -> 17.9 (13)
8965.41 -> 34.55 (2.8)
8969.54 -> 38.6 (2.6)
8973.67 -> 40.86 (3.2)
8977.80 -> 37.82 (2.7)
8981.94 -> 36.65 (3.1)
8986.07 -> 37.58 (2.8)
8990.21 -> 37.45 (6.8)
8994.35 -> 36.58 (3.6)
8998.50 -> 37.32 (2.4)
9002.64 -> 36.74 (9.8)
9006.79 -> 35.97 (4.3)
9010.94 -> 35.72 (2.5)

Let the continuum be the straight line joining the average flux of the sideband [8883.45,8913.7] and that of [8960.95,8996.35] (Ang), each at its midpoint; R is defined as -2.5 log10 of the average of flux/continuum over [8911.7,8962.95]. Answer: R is 0.18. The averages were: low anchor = 44.4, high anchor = 36.2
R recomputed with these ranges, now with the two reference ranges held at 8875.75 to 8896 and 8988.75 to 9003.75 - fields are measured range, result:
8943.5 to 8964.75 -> 0.32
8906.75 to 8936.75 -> 0.07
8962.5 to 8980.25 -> 0.05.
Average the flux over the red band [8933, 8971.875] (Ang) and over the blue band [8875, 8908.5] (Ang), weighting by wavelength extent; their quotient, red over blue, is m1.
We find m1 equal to 0.76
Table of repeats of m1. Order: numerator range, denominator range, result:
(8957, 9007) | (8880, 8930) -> 0.86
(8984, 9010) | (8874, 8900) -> 0.85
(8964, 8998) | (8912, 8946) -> 1.03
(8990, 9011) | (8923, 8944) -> 0.98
